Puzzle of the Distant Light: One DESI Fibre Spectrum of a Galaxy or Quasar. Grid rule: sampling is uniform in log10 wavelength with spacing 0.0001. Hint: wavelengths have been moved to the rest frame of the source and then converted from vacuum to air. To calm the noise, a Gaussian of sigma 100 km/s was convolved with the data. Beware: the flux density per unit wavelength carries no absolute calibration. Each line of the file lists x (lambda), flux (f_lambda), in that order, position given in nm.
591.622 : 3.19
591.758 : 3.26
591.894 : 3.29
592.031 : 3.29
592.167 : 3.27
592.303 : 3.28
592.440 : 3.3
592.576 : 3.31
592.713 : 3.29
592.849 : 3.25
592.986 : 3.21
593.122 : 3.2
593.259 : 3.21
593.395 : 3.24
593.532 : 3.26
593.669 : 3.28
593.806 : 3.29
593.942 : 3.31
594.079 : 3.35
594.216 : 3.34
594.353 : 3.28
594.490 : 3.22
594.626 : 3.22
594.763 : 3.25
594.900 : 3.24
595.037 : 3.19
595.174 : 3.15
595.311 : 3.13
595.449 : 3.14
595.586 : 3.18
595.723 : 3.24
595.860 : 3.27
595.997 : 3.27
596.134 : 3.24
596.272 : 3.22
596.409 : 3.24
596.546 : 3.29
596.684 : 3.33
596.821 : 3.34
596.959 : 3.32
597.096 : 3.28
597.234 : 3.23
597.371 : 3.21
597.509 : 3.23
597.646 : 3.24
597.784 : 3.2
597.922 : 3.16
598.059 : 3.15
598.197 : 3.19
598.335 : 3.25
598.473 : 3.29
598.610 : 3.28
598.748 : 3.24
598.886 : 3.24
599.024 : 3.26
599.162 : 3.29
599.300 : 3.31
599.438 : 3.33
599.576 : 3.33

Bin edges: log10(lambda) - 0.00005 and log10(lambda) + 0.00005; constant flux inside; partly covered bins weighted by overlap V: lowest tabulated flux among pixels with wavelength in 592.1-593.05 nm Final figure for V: 3.21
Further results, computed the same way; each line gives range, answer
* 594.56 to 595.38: 3.13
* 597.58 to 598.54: 3.15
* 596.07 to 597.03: 3.22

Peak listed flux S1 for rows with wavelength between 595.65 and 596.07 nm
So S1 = 3.27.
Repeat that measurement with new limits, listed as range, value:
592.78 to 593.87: 3.29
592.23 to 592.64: 3.31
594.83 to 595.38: 3.24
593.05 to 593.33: 3.21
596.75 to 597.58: 3.34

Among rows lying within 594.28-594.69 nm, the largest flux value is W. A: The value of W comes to 3.28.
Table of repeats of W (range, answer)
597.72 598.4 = 3.25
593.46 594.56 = 3.35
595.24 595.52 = 3.14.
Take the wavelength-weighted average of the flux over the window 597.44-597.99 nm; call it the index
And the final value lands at 3.21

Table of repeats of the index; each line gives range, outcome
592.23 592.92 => 3.28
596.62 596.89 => 3.34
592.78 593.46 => 3.23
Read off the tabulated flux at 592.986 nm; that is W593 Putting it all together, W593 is 3.21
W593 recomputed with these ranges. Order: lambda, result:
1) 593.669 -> 3.28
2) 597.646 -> 3.24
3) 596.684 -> 3.33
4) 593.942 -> 3.31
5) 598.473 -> 3.29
